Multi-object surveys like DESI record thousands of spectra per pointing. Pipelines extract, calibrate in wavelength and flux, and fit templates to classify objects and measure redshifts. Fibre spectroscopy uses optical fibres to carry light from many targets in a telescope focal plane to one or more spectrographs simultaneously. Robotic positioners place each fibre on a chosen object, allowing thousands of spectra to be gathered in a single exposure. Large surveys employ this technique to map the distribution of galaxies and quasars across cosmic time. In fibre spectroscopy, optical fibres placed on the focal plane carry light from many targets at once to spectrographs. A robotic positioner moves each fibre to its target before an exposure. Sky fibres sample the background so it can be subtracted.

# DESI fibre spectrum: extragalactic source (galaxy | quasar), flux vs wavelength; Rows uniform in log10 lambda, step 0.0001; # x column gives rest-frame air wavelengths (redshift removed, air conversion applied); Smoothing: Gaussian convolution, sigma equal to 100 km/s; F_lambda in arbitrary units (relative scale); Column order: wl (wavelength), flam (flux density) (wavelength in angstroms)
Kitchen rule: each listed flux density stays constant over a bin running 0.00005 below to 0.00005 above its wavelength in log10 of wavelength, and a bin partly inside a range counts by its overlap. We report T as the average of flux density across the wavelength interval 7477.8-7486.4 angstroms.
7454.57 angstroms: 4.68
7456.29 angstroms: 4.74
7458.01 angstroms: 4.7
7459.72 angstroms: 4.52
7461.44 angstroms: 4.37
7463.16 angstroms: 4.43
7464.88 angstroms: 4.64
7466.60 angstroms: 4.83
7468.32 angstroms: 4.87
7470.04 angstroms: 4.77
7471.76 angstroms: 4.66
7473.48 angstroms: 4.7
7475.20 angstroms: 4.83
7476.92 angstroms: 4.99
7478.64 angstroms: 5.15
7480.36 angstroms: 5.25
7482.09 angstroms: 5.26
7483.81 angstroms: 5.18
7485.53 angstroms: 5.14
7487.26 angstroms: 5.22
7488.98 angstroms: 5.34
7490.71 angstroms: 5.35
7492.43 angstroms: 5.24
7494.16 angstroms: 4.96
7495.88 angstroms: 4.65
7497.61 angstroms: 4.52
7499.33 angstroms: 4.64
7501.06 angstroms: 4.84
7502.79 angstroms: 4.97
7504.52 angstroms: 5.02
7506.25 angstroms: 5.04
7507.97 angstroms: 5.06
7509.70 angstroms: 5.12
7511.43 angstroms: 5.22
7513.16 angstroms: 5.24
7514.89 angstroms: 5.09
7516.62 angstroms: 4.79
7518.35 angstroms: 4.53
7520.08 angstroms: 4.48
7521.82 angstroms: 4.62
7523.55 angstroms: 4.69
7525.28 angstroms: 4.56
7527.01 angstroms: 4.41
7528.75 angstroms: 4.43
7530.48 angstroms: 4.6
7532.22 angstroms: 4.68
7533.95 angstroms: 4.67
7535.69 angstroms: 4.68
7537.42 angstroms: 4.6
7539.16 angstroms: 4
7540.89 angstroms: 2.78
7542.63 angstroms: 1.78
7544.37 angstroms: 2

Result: 5.19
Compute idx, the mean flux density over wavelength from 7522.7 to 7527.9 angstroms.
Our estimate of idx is 4.55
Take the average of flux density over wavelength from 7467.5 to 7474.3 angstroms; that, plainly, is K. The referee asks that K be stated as 4.75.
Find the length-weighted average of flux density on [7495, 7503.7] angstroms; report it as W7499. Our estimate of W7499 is 4.73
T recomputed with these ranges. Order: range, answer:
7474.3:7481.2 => 5.06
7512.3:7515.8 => 5.16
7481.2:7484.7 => 5.22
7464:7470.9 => 4.77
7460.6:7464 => 4.4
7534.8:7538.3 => 4.63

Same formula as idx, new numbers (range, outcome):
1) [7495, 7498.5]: 4.6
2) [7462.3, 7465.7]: 4.53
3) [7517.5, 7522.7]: 4.54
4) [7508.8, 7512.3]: 5.17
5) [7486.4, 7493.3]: 5.29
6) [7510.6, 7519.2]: 4.97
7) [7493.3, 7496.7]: 4.82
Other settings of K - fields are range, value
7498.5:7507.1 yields 4.9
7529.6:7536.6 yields 4.66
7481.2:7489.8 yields 5.23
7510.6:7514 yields 5.23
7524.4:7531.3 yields 4.5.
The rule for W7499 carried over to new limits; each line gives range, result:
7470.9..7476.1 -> 4.73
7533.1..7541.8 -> 4.13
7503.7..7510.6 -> 5.06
